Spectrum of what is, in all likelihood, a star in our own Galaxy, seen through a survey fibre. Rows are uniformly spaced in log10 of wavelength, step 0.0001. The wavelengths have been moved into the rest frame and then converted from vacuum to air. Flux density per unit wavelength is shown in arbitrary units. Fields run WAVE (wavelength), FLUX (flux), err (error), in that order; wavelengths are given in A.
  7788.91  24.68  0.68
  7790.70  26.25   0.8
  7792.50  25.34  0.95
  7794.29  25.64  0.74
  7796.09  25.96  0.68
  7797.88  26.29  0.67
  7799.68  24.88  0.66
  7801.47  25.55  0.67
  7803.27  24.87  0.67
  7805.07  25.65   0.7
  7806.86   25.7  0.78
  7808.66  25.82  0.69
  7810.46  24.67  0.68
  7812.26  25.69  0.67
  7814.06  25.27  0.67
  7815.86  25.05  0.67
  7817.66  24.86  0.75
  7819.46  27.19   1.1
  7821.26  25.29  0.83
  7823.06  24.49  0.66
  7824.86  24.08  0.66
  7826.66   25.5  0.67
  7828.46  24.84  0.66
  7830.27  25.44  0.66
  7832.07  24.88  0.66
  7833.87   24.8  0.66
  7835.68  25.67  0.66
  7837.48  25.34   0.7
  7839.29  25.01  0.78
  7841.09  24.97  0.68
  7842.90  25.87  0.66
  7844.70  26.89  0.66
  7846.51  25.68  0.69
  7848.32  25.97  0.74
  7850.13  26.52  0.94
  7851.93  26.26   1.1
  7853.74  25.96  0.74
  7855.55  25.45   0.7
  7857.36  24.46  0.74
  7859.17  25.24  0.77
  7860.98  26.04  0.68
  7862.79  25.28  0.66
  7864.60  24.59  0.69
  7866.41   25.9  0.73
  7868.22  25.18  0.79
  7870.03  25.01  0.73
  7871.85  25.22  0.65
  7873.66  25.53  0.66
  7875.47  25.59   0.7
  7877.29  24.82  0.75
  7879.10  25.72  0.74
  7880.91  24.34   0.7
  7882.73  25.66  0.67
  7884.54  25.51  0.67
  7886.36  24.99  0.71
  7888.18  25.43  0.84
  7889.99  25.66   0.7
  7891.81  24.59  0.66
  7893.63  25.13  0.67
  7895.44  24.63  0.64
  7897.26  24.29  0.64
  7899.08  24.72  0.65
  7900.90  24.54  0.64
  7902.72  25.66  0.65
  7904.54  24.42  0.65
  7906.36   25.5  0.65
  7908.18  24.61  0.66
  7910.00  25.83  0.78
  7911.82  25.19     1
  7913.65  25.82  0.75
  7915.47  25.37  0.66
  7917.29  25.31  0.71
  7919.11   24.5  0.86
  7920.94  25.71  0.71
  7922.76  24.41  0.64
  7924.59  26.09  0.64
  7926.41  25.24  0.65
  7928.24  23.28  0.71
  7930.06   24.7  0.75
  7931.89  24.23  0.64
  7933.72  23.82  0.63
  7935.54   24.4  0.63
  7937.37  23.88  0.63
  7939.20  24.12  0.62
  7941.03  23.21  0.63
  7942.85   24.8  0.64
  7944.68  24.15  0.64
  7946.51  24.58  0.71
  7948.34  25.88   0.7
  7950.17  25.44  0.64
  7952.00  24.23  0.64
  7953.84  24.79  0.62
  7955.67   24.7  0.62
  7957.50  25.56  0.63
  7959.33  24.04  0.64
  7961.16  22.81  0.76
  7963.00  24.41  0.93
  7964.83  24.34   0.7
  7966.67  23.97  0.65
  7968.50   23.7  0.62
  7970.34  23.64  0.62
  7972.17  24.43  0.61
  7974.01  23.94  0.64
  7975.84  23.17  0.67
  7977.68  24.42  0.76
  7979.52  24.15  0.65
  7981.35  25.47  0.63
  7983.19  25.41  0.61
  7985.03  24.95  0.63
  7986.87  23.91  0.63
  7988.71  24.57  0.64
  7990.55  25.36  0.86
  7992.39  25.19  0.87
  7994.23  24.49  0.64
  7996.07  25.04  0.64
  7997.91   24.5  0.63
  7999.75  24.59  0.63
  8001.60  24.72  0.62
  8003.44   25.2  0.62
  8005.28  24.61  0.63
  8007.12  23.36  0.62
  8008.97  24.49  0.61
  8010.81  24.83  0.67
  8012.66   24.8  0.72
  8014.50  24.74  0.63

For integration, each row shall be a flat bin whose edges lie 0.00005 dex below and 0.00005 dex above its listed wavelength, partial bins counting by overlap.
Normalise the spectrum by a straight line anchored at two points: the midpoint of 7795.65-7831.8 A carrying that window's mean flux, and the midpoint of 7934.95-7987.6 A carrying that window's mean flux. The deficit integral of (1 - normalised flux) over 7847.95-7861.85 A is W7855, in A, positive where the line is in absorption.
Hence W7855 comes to -0.37 A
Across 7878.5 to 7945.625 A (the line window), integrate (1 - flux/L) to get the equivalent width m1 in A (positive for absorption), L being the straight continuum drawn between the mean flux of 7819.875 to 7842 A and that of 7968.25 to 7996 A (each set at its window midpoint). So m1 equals -0.2 A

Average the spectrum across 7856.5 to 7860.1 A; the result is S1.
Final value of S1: 24.9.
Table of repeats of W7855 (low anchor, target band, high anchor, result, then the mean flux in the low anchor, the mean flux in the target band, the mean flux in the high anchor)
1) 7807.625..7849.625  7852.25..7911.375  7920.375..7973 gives -0.6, 25.4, 25.2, 24.4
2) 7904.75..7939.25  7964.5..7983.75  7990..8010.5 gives 0.4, 24.8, 24.2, 24.7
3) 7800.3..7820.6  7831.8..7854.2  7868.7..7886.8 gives -0.3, 25.5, 25.7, 25.2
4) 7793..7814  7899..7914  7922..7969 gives -0.3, 25.5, 25.1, 24.4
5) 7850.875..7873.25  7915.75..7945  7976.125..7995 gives 0.6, 25.4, 24.5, 24.7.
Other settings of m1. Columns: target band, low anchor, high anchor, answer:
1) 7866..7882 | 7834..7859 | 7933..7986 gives 0.06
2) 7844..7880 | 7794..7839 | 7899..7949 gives -0.66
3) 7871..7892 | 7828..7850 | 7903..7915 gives 0.05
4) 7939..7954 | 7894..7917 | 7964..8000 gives 0.09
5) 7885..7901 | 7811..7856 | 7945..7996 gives 0.08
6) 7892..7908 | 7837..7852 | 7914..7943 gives 0.11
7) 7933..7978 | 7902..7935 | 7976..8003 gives 1.07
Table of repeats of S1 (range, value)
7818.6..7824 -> 25.6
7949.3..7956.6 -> 24.8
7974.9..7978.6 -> 23.8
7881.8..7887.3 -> 25.3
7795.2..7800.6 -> 25.7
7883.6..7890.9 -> 25.4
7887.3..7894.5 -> 25.2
